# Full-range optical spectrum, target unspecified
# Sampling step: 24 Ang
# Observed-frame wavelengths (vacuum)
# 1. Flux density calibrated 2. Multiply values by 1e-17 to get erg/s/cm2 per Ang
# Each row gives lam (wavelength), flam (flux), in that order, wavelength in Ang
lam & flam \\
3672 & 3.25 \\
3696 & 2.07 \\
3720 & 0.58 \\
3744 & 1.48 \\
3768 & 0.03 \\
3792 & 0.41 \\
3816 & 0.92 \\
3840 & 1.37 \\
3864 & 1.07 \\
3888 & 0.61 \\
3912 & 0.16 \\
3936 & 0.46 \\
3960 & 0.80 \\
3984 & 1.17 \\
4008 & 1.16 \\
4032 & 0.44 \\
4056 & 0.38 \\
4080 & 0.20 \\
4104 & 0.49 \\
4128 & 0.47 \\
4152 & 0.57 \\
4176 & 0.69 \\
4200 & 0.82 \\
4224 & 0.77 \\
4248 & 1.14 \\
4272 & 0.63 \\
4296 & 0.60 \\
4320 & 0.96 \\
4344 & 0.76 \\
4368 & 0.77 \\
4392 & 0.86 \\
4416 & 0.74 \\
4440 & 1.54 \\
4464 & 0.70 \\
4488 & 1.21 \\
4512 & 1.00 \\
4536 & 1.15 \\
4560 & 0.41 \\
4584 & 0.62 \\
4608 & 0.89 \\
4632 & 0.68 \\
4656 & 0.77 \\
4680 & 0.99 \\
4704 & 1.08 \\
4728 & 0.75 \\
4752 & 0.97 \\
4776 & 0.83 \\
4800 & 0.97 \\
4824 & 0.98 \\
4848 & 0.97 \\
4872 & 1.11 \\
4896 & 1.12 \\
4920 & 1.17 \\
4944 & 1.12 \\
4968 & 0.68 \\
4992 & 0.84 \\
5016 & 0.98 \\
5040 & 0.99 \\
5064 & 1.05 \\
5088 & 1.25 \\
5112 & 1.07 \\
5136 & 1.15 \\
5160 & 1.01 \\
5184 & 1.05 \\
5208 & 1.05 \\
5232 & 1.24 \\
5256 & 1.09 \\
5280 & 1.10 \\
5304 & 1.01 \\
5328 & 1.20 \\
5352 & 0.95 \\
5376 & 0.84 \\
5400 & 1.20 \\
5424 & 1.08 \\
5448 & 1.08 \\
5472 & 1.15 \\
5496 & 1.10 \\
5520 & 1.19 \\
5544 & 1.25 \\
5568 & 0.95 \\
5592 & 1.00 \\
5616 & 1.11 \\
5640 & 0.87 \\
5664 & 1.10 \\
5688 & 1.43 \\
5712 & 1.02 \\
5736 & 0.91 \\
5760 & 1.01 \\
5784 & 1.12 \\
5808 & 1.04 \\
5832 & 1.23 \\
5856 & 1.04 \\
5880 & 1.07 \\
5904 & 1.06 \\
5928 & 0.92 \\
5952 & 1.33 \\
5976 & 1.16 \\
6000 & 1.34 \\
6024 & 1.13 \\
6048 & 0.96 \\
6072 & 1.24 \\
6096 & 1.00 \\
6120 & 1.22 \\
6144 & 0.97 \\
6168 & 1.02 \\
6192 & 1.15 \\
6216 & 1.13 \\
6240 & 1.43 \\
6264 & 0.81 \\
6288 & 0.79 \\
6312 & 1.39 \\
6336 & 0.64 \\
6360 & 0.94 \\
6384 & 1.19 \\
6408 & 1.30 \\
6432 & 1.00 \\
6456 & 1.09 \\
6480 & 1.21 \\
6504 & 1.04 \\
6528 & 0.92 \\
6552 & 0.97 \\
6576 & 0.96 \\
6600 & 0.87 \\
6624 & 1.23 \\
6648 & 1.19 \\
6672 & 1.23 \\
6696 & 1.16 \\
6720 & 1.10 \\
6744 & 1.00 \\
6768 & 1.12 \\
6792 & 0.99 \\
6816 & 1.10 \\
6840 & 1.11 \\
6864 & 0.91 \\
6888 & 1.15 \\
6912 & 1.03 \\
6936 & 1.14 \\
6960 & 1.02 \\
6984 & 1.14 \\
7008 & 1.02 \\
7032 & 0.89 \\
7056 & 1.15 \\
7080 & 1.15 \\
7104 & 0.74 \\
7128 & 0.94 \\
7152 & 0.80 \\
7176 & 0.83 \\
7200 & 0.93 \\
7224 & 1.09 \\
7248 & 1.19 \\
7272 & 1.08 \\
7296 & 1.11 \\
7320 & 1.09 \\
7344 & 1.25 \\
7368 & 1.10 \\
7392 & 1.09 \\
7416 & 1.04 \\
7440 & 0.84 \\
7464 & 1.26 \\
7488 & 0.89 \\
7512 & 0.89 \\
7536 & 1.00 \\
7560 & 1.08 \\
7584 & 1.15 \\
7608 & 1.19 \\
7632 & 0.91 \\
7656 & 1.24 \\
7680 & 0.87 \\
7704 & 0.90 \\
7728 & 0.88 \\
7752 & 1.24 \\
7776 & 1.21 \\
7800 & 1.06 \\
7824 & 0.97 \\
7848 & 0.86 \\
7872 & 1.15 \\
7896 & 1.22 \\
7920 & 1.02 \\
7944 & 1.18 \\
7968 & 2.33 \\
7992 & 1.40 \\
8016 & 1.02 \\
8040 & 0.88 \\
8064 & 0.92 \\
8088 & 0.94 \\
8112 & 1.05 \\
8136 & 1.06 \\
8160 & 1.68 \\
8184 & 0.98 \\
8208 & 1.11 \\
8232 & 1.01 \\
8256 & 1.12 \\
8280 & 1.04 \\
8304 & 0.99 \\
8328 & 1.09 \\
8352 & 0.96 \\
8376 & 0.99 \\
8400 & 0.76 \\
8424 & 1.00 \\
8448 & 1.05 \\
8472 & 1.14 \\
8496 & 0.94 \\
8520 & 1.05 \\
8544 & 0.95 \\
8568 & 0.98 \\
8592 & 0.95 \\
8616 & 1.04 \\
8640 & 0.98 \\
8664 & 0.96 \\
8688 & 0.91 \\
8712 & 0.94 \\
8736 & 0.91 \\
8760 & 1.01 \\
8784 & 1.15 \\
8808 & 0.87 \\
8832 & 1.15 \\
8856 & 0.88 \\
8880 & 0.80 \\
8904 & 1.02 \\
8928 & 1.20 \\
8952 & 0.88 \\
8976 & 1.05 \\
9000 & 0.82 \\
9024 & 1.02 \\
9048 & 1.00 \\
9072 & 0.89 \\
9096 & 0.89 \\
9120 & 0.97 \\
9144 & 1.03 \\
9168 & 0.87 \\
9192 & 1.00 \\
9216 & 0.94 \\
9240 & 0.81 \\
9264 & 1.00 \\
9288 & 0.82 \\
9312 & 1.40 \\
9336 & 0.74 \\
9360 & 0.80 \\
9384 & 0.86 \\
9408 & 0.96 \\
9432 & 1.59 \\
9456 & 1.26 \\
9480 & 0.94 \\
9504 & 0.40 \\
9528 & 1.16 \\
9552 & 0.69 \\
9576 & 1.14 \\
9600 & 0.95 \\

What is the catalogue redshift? 0.214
